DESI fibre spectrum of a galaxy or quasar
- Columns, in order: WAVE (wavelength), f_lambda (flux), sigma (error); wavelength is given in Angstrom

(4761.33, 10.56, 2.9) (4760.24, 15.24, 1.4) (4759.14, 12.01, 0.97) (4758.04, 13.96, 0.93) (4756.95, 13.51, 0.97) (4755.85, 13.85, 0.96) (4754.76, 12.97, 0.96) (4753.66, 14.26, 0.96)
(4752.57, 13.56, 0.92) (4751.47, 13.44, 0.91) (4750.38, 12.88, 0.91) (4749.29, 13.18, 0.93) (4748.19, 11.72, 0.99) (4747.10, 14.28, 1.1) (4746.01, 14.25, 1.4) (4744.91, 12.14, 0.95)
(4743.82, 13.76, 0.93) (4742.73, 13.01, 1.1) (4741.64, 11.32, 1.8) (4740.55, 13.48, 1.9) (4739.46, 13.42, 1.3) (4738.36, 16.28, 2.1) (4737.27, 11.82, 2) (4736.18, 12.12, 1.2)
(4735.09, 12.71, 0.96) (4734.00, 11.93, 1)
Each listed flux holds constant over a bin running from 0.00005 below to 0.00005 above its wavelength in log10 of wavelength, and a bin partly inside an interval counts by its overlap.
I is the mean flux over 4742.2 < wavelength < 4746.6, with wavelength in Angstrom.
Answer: 13.3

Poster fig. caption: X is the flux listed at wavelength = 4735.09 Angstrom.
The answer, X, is 12.71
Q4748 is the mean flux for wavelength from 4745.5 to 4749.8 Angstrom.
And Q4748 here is 13.3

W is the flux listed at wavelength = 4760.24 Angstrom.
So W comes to 15.24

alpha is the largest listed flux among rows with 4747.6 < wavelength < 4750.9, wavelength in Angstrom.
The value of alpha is 13.18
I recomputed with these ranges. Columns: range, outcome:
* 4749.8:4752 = 13.2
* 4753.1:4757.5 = 13.7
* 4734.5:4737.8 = 12.2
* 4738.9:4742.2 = 12.7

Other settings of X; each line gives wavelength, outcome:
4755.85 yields 13.85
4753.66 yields 14.26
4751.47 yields 13.44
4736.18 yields 12.12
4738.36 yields 16.28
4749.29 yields 13.18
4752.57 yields 13.56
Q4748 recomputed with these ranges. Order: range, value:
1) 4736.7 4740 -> 13.8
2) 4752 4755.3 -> 13.6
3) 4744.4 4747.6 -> 13.5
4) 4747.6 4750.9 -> 12.6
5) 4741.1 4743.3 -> 12.2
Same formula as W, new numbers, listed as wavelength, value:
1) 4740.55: 13.48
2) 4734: 11.93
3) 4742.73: 13.01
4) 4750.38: 12.88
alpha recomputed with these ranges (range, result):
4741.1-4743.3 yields 13.01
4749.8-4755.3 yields 14.26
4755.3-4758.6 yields 13.96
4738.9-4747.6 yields 14.28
